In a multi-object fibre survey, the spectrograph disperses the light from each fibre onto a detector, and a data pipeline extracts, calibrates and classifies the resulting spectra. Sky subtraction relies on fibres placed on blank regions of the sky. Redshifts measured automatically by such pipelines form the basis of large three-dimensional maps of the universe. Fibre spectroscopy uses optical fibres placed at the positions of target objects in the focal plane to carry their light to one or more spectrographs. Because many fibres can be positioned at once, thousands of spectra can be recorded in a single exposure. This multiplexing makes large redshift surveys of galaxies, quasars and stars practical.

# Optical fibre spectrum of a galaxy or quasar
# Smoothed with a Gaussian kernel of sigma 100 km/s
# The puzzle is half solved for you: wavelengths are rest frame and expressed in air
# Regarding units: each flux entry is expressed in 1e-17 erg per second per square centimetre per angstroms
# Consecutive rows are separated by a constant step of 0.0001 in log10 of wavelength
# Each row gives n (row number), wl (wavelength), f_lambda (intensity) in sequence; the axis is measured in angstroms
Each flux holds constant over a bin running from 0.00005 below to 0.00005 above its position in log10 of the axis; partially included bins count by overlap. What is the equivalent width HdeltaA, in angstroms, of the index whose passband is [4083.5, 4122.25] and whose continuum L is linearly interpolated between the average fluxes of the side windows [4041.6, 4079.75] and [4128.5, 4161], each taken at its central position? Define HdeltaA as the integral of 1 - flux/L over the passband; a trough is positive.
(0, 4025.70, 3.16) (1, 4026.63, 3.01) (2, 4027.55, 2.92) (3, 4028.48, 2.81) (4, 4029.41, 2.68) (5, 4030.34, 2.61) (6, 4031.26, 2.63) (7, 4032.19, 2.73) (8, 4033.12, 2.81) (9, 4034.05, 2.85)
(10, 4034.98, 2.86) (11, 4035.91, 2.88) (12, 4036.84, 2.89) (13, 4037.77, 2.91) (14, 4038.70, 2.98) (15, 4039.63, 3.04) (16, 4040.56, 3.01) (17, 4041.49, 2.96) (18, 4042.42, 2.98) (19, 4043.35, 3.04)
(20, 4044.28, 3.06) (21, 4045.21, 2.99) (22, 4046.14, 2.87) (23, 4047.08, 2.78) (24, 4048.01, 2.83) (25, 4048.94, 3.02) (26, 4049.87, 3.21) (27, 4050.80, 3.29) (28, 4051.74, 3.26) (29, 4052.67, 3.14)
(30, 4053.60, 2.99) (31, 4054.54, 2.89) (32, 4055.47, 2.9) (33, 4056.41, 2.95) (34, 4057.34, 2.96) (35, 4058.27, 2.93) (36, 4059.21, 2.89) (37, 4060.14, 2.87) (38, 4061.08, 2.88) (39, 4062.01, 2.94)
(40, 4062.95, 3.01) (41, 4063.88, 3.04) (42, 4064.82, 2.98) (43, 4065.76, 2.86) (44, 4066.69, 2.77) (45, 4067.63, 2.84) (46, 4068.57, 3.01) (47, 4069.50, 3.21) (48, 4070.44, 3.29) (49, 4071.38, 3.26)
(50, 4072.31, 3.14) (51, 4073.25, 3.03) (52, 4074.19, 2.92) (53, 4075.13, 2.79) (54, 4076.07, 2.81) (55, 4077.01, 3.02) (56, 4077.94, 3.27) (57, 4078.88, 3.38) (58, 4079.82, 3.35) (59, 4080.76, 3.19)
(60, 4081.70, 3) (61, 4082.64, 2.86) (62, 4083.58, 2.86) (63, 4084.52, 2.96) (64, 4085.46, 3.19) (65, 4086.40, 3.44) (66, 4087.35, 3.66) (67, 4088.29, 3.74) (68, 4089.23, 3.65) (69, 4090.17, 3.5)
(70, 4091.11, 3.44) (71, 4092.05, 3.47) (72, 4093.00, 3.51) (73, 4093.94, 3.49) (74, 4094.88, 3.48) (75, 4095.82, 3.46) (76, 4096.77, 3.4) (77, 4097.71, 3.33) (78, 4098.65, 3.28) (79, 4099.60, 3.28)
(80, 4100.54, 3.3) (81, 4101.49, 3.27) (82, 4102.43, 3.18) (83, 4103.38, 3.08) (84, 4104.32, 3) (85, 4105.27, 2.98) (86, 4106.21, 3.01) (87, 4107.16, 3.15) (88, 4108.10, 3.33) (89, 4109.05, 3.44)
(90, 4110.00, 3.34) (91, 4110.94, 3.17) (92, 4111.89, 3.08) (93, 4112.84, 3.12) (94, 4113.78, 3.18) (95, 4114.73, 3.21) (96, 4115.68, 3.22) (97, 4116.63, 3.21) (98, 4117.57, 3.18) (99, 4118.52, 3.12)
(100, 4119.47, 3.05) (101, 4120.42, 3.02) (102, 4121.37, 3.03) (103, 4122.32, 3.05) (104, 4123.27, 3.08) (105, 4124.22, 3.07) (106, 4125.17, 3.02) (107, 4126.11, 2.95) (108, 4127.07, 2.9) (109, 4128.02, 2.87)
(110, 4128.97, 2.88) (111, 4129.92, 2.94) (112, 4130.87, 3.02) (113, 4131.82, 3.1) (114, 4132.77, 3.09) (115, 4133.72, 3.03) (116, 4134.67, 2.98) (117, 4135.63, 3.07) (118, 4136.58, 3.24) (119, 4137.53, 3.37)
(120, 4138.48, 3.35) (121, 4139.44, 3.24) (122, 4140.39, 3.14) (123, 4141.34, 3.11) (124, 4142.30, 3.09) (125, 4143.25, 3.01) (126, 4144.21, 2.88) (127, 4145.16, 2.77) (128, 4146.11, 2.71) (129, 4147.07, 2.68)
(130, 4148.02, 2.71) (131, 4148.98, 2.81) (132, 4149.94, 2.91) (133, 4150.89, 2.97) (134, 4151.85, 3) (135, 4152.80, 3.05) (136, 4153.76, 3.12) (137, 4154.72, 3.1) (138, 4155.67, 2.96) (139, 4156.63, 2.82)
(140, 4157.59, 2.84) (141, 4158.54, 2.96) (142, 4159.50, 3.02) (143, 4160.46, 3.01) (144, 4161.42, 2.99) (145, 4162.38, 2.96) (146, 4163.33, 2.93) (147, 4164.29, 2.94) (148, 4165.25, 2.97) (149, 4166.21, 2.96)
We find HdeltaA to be -3.4 angstroms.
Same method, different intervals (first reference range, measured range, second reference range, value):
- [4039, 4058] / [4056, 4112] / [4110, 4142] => -2.14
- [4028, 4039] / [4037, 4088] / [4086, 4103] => 1.04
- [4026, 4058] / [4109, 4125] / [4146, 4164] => -1.15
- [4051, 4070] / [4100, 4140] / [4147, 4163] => -2.22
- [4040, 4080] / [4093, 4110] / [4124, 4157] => -1.50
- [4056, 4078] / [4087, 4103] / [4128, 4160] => -2.39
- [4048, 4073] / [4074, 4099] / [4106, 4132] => -1.85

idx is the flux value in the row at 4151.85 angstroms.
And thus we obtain 3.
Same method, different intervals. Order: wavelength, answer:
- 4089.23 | 3.65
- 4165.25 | 2.97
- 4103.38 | 3.08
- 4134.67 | 2.98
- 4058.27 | 2.93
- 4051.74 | 3.26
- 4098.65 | 3.28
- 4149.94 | 2.91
